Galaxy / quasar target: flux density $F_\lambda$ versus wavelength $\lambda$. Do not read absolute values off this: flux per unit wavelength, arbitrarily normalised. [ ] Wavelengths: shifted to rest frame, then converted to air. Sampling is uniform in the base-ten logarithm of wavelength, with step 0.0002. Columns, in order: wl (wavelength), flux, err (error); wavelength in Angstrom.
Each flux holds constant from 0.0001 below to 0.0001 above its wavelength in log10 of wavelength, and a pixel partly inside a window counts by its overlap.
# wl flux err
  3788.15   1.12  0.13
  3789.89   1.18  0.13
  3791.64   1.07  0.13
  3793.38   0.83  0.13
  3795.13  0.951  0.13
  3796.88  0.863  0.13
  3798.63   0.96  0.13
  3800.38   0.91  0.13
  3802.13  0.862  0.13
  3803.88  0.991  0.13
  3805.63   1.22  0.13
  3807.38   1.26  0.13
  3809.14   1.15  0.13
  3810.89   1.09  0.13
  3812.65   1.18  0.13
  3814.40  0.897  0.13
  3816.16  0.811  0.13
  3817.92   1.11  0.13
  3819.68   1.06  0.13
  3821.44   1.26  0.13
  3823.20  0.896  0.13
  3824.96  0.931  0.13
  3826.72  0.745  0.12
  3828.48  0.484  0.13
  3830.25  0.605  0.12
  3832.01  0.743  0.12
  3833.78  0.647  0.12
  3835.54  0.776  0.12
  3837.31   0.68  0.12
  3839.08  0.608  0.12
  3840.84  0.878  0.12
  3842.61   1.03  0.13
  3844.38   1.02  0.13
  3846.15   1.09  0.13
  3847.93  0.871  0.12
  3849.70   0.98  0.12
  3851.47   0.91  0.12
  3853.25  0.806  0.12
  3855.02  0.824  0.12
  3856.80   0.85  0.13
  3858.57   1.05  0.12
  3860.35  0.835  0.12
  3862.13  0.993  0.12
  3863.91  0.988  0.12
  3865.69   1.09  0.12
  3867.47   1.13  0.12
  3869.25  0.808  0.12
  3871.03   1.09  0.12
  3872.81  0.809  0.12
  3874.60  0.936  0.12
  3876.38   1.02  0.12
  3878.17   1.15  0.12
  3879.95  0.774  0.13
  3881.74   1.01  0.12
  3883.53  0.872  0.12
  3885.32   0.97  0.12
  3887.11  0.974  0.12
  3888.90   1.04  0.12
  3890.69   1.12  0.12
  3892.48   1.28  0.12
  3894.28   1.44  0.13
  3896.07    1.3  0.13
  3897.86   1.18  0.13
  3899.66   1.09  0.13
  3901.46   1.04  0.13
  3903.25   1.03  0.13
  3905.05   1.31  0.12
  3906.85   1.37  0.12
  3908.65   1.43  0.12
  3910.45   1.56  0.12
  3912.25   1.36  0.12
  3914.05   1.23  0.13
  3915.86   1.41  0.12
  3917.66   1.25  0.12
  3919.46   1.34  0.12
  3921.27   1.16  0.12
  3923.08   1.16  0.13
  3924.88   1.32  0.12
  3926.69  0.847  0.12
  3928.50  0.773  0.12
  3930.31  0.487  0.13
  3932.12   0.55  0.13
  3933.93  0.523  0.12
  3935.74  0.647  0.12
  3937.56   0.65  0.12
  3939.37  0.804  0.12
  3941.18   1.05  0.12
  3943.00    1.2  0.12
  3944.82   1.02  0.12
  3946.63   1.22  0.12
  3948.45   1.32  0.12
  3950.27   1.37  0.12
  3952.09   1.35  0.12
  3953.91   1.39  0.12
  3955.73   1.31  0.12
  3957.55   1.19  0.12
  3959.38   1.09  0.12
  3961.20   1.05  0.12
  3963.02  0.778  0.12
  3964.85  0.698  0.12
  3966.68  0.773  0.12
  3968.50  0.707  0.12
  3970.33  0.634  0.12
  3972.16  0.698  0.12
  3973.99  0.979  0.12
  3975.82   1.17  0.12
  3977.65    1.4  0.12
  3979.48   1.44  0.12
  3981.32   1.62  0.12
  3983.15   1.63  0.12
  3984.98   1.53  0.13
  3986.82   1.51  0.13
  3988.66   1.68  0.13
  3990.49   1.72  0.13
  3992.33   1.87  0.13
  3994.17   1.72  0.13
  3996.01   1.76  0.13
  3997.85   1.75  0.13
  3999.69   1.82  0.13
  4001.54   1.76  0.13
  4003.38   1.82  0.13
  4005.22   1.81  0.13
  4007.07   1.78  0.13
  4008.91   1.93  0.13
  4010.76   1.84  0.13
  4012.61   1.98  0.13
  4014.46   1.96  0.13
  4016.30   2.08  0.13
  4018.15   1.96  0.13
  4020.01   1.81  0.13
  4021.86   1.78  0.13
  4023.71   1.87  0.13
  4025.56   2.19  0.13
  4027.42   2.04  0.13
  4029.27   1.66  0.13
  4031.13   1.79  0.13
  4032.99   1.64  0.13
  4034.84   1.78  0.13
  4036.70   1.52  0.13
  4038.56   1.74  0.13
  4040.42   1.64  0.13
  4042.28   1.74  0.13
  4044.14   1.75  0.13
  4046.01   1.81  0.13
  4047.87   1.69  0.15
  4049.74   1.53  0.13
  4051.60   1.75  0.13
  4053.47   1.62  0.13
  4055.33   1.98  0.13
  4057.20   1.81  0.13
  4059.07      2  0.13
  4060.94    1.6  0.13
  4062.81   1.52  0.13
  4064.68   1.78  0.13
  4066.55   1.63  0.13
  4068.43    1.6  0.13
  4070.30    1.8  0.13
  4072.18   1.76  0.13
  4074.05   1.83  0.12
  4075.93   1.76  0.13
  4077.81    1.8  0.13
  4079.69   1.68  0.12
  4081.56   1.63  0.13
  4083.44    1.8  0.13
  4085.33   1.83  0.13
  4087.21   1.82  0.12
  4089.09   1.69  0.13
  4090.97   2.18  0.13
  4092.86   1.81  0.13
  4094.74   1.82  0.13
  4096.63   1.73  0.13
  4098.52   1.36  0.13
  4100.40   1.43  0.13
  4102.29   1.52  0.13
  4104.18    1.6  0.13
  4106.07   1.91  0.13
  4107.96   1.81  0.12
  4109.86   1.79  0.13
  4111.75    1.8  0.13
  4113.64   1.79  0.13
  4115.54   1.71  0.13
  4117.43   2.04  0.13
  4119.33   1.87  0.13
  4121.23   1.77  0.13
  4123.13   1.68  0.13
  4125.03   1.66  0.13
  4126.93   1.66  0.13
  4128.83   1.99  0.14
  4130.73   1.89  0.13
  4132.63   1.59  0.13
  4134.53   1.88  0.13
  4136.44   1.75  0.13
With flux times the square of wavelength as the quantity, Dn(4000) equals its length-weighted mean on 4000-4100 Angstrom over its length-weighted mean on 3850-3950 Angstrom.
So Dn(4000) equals 1.84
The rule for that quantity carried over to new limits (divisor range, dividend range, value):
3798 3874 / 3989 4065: 2.13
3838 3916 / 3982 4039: 1.82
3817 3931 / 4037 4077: 1.86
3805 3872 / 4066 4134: 2.15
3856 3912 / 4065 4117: 1.78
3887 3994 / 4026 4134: 1.61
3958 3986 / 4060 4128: 1.70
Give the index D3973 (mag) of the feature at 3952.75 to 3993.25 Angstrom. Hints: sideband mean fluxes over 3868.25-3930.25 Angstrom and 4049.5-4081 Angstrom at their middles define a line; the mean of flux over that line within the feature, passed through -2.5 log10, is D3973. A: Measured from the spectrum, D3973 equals 0.15 mag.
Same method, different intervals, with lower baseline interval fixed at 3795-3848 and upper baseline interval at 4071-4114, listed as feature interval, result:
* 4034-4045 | -0.07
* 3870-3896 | 0.07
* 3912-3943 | 0.26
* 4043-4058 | -0.08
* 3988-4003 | -0.21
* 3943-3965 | 0.14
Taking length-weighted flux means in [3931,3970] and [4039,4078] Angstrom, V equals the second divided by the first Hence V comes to 1.8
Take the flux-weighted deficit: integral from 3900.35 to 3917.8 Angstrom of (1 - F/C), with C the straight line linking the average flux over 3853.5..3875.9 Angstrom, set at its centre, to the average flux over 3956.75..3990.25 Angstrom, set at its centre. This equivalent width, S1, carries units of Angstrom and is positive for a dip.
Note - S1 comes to -4.49 Angstrom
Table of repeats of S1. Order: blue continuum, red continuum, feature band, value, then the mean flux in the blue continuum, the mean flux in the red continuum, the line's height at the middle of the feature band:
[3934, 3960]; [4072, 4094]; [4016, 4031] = -4.20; 1.1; 1.8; 1.49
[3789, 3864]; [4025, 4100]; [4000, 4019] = -3.95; 0.927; 1.75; 1.56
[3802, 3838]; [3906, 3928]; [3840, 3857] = 1.63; 0.926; 1.28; 1.03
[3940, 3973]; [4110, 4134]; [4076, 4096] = -2.15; 1.05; 1.79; 1.63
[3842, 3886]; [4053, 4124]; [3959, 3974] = 5.85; 0.956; 1.75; 1.32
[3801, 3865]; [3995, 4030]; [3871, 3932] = 7.91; 0.921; 1.87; 1.28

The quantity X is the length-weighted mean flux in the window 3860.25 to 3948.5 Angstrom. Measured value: 1.06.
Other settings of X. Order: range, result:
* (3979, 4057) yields 1.77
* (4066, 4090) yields 1.74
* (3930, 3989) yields 1.08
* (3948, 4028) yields 1.51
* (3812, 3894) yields 0.93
